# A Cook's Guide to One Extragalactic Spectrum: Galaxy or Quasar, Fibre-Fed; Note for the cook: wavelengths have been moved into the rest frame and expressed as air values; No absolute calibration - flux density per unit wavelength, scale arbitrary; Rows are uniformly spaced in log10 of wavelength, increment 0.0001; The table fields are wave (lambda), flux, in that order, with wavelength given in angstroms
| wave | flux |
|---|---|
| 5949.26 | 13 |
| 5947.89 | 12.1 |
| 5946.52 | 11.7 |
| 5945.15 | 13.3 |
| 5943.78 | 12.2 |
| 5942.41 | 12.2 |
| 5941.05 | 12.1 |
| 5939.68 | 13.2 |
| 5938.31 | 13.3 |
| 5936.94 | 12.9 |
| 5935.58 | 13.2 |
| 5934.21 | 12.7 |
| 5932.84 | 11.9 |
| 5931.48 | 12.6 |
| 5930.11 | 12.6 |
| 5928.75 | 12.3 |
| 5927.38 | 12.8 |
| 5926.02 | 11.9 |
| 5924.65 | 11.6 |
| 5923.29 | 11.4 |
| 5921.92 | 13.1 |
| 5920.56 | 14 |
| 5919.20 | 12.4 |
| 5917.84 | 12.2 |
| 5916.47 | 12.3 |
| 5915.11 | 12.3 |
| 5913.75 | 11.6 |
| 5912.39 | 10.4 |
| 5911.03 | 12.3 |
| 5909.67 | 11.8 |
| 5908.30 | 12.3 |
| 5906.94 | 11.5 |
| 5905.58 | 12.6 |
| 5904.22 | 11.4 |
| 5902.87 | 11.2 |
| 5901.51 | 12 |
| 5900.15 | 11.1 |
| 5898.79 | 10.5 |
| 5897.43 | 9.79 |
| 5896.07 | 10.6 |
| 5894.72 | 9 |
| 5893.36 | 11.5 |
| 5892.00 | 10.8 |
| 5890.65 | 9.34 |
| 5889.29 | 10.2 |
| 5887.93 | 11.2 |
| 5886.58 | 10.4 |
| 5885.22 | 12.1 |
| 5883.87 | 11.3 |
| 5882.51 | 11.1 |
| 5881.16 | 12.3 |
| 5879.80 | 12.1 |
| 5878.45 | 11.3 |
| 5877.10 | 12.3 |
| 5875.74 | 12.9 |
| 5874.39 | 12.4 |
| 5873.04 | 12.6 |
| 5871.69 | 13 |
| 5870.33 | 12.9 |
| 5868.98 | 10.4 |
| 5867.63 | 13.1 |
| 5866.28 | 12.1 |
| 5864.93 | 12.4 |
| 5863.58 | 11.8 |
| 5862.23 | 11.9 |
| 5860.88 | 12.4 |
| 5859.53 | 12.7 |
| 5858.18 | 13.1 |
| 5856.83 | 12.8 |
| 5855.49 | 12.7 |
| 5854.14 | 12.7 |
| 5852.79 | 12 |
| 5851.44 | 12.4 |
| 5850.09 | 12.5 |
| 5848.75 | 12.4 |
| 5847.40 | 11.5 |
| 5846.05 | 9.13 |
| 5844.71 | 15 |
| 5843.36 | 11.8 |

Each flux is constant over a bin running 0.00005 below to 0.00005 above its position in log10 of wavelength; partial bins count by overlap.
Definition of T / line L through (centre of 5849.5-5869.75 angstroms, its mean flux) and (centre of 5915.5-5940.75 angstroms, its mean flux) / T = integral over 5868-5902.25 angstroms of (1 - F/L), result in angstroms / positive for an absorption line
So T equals 3.0 angstroms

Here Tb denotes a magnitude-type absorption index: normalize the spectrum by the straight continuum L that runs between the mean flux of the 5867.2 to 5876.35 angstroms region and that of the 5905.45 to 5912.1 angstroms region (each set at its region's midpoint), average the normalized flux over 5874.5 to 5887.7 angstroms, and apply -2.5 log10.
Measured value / 0.05 mag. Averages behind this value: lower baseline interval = 12.5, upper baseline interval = 11.9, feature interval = 11.8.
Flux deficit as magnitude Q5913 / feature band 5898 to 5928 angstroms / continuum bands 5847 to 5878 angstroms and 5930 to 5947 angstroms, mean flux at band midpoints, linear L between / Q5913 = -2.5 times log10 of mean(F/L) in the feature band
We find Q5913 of 0.05 mag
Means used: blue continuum 12.4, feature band 11.9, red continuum 12.6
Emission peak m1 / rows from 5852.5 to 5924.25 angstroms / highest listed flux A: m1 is 14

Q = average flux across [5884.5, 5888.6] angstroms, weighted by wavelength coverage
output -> 11.3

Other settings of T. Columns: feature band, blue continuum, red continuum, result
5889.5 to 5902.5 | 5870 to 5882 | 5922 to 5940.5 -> 2.0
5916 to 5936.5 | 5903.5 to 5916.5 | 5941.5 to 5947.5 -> -0.7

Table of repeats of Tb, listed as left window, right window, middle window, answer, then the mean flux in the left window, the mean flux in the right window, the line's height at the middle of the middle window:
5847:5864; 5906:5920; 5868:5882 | 0.00 mag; 12.4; 11.9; 12.2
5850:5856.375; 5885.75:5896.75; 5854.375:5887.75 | -0.06 mag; 12.5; 10.4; 11.5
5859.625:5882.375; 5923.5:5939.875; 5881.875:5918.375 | 0.11 mag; 12.2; 12.5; 12.4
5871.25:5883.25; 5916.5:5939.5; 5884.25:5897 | 0.16 mag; 12.2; 12.6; 12.3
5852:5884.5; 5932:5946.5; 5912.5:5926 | 0.03 mag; 12.3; 12.7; 12.5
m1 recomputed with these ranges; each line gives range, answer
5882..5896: 12.1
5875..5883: 12.9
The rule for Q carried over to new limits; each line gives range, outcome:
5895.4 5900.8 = 10.5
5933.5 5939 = 13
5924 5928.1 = 12.1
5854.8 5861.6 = 12.7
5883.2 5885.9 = 11.7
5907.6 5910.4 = 12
